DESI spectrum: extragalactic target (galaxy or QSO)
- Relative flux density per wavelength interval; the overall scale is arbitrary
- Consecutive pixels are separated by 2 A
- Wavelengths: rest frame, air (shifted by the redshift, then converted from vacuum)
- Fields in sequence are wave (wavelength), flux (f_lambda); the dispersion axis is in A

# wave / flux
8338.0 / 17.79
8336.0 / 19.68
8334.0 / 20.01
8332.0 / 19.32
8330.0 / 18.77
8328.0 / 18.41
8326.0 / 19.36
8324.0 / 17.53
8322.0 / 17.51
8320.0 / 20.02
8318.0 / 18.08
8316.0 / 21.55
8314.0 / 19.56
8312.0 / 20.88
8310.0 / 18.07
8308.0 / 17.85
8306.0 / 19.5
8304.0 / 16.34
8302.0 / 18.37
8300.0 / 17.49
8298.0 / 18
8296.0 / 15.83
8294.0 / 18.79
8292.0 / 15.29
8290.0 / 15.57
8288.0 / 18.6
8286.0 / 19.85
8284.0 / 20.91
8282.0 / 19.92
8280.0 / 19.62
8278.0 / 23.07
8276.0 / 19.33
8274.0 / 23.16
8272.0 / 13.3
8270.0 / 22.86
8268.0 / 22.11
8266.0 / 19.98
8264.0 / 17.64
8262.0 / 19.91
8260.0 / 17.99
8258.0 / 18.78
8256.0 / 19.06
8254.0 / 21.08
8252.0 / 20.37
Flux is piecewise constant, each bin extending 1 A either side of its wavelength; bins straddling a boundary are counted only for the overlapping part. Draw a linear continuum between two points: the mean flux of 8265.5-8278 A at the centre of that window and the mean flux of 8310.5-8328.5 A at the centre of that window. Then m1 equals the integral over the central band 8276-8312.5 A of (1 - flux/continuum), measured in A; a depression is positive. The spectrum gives 2.4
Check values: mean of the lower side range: 20.4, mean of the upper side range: 19.2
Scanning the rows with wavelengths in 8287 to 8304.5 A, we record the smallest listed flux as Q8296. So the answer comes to 15.29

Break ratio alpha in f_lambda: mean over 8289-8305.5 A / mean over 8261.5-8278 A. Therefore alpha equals 0.85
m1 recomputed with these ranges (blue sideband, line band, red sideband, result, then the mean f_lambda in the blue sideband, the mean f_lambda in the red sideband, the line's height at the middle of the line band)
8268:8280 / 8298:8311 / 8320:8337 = 1.1 A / 20.4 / 18.9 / 19.6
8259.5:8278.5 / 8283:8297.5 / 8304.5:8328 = 1.2 A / 19.9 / 19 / 19.5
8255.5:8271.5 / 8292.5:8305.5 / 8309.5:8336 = 1.3 A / 19.6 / 19.2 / 19.4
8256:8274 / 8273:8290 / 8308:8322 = -0.8 A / 19.3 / 19.4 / 19.3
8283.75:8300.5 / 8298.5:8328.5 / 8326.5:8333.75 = -0.4 A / 17.7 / 19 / 18.4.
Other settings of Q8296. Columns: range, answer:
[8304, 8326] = 16.34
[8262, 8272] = 13.3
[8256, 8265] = 17.64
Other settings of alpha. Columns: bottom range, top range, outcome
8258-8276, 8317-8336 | 0.96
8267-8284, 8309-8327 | 0.94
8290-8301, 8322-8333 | 1.10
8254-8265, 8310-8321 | 1.05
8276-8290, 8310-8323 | 0.98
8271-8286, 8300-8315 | 0.93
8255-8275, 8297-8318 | 0.96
